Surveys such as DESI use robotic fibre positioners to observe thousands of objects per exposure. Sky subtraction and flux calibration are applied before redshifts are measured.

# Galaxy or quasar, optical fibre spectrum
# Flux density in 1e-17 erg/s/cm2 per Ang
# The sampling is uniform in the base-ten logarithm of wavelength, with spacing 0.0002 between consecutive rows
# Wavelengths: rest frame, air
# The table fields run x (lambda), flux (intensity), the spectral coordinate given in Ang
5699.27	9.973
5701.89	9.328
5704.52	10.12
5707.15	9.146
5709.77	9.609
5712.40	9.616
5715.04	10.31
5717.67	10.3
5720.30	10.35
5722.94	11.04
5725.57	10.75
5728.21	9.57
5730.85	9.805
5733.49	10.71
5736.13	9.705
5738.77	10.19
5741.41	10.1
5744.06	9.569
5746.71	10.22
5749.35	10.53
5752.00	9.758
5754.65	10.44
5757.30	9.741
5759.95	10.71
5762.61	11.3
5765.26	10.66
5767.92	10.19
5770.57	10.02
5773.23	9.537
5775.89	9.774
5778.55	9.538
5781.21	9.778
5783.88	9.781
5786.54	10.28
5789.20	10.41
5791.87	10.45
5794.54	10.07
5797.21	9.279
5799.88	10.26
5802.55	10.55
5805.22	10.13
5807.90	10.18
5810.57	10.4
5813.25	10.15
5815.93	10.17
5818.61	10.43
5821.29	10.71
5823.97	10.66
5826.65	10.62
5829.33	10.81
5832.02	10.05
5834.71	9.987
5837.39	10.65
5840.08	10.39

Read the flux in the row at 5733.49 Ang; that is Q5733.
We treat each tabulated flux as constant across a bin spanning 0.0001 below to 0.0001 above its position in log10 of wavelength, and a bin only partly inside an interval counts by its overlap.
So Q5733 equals 10.71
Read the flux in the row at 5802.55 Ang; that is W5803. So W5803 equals 10.55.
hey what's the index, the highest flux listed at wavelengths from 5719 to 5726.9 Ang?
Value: 11.04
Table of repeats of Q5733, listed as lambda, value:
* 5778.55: 9.538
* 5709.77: 9.609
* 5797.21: 9.279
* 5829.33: 10.81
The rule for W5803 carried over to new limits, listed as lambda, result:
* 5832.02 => 10.05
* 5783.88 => 9.781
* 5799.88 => 10.26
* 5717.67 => 10.3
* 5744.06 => 9.569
